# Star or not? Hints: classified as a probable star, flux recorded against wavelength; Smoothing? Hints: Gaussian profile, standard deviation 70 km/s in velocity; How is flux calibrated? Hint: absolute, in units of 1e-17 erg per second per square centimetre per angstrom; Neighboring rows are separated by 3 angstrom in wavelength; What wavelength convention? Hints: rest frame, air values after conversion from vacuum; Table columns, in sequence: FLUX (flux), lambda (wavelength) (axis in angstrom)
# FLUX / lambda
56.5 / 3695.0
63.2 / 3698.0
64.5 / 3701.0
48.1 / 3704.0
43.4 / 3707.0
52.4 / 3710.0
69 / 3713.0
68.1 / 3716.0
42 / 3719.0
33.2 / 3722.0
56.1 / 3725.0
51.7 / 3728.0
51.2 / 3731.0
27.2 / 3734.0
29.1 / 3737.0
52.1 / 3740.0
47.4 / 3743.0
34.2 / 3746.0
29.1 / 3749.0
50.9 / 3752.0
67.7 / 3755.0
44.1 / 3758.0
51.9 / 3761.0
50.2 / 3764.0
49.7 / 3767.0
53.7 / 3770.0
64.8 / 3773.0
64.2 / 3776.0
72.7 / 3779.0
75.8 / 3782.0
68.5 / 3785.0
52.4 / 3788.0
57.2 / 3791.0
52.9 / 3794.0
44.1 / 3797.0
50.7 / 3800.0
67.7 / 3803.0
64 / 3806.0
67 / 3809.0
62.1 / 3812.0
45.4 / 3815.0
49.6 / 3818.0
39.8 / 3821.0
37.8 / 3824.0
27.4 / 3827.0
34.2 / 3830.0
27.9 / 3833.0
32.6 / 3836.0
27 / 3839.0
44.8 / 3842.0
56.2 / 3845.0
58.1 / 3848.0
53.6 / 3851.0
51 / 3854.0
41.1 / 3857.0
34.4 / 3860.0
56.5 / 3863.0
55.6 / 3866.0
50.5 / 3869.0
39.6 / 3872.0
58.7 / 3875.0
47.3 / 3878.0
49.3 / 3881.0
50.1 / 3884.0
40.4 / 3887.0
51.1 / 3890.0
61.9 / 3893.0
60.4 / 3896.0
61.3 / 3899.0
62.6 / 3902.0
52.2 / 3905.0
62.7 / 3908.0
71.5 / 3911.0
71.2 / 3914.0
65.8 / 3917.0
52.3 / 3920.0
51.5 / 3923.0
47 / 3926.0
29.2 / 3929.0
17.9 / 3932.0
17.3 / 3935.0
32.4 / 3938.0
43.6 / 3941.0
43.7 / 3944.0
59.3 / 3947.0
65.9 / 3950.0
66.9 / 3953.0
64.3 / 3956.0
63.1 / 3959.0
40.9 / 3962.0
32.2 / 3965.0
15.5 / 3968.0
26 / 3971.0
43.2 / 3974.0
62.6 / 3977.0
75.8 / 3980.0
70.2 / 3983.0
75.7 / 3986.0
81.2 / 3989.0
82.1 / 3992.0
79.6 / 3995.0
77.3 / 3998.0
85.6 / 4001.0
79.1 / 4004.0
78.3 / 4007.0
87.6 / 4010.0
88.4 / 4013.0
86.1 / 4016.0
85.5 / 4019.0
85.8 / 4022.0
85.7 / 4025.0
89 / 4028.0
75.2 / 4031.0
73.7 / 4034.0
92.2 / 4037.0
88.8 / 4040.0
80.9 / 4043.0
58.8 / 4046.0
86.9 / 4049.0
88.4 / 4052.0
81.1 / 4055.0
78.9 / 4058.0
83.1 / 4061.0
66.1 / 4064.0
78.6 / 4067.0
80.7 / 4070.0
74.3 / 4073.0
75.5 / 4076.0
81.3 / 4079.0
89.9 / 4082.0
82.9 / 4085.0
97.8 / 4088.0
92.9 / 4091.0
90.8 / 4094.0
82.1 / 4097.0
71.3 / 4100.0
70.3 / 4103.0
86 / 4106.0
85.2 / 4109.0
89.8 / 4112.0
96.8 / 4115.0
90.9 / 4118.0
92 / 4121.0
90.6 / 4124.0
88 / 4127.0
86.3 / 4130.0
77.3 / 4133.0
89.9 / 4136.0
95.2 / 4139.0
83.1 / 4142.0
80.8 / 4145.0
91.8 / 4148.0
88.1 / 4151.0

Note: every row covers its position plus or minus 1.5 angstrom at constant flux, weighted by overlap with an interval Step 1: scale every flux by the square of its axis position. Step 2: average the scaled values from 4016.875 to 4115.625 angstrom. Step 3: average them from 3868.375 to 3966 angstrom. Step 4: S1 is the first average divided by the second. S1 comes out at 1.74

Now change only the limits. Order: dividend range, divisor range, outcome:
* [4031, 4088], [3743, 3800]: 1.71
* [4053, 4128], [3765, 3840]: 1.88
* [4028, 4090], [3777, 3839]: 1.81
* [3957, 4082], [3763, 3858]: 1.60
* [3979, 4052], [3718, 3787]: 1.83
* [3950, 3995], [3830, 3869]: 1.39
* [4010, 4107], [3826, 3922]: 1.79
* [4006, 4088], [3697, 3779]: 1.89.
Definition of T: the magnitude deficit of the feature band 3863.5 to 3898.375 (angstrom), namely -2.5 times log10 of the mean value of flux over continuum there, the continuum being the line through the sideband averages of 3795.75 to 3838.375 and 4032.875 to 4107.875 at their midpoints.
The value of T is 0.07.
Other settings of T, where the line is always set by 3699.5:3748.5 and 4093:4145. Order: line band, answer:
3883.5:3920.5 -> 0.10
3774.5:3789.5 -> -0.24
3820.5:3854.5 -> 0.40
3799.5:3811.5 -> -0.14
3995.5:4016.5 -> -0.11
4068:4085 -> 0.02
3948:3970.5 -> 0.39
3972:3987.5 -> 0.13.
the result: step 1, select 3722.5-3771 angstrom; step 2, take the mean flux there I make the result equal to 46.3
